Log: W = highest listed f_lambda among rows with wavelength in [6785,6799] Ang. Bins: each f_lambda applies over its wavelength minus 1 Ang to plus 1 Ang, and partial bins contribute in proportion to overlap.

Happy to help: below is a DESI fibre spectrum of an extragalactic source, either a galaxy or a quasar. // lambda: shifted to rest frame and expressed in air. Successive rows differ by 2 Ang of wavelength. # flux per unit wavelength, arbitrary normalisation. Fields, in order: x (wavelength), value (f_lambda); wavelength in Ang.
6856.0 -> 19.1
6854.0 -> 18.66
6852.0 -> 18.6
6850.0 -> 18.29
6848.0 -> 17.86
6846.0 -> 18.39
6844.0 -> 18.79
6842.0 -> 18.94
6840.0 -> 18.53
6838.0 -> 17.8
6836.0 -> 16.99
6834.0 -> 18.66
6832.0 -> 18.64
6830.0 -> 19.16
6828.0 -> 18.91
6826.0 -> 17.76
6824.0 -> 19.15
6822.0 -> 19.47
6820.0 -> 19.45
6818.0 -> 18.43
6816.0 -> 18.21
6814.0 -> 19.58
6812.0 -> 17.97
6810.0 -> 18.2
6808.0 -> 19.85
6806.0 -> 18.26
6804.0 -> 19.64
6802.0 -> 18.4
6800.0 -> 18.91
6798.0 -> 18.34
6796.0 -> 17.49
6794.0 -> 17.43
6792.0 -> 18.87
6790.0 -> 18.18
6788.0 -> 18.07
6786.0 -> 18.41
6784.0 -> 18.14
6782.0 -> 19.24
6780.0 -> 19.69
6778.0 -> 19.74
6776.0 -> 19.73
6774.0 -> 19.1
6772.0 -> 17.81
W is 18.87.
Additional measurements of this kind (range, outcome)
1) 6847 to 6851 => 18.29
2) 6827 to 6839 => 19.16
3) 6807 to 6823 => 19.85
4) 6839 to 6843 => 18.94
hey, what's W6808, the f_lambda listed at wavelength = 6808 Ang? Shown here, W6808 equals 19.85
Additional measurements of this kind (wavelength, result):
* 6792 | 18.87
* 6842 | 18.94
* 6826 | 17.76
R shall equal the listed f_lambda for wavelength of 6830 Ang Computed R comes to 19.16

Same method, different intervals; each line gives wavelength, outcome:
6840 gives 18.53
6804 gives 19.64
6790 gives 18.18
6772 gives 17.81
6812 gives 17.97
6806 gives 18.26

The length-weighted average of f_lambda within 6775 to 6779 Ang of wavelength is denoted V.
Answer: 19.7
